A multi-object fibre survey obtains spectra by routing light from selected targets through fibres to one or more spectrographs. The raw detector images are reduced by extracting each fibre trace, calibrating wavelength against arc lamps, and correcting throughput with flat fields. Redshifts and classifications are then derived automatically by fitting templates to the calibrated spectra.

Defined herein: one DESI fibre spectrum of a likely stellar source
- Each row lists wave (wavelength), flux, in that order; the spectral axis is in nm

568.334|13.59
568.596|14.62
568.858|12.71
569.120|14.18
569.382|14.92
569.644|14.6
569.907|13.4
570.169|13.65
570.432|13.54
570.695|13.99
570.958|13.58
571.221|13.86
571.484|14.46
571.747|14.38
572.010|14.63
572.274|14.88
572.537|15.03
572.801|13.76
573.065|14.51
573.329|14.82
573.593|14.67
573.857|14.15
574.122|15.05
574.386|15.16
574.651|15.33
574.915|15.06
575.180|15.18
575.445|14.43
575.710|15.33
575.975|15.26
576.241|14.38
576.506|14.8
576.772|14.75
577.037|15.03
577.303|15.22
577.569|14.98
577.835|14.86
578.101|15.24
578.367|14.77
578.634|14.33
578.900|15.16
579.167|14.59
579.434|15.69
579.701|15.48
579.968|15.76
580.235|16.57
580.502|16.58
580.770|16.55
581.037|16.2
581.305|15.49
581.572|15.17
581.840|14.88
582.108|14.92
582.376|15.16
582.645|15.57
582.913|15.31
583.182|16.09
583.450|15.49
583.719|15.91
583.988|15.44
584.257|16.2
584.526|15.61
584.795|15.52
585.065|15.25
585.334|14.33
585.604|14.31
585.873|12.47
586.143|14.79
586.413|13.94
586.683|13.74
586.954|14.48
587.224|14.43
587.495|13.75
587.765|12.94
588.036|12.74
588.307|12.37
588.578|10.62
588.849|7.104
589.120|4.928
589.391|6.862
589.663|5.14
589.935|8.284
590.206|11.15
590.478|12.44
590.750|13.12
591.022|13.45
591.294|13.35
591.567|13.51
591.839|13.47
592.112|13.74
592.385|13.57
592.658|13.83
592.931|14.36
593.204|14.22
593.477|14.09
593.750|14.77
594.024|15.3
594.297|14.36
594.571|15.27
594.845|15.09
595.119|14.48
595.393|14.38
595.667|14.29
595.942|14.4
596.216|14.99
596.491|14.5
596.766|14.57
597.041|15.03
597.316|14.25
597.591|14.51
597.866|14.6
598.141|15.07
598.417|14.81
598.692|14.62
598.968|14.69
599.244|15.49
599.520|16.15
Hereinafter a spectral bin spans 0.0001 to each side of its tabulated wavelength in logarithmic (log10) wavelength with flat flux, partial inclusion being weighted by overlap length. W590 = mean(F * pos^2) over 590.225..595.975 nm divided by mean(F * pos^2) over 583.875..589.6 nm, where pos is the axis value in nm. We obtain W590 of 1.12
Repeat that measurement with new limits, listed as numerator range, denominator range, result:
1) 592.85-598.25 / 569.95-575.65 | 1.09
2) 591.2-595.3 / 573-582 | 0.99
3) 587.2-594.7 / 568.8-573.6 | 0.92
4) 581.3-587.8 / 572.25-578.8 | 1.03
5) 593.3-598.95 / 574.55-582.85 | 1.02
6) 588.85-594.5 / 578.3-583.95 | 0.81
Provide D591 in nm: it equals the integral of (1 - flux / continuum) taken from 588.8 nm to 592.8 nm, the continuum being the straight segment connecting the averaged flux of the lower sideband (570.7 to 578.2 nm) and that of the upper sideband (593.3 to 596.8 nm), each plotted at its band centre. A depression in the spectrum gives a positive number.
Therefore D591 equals 0.99 nm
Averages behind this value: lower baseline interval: 14.7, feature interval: 11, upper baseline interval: 14.7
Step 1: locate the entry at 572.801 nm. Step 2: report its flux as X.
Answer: 13.76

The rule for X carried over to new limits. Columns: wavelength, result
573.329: 14.82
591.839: 13.47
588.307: 12.37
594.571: 15.27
